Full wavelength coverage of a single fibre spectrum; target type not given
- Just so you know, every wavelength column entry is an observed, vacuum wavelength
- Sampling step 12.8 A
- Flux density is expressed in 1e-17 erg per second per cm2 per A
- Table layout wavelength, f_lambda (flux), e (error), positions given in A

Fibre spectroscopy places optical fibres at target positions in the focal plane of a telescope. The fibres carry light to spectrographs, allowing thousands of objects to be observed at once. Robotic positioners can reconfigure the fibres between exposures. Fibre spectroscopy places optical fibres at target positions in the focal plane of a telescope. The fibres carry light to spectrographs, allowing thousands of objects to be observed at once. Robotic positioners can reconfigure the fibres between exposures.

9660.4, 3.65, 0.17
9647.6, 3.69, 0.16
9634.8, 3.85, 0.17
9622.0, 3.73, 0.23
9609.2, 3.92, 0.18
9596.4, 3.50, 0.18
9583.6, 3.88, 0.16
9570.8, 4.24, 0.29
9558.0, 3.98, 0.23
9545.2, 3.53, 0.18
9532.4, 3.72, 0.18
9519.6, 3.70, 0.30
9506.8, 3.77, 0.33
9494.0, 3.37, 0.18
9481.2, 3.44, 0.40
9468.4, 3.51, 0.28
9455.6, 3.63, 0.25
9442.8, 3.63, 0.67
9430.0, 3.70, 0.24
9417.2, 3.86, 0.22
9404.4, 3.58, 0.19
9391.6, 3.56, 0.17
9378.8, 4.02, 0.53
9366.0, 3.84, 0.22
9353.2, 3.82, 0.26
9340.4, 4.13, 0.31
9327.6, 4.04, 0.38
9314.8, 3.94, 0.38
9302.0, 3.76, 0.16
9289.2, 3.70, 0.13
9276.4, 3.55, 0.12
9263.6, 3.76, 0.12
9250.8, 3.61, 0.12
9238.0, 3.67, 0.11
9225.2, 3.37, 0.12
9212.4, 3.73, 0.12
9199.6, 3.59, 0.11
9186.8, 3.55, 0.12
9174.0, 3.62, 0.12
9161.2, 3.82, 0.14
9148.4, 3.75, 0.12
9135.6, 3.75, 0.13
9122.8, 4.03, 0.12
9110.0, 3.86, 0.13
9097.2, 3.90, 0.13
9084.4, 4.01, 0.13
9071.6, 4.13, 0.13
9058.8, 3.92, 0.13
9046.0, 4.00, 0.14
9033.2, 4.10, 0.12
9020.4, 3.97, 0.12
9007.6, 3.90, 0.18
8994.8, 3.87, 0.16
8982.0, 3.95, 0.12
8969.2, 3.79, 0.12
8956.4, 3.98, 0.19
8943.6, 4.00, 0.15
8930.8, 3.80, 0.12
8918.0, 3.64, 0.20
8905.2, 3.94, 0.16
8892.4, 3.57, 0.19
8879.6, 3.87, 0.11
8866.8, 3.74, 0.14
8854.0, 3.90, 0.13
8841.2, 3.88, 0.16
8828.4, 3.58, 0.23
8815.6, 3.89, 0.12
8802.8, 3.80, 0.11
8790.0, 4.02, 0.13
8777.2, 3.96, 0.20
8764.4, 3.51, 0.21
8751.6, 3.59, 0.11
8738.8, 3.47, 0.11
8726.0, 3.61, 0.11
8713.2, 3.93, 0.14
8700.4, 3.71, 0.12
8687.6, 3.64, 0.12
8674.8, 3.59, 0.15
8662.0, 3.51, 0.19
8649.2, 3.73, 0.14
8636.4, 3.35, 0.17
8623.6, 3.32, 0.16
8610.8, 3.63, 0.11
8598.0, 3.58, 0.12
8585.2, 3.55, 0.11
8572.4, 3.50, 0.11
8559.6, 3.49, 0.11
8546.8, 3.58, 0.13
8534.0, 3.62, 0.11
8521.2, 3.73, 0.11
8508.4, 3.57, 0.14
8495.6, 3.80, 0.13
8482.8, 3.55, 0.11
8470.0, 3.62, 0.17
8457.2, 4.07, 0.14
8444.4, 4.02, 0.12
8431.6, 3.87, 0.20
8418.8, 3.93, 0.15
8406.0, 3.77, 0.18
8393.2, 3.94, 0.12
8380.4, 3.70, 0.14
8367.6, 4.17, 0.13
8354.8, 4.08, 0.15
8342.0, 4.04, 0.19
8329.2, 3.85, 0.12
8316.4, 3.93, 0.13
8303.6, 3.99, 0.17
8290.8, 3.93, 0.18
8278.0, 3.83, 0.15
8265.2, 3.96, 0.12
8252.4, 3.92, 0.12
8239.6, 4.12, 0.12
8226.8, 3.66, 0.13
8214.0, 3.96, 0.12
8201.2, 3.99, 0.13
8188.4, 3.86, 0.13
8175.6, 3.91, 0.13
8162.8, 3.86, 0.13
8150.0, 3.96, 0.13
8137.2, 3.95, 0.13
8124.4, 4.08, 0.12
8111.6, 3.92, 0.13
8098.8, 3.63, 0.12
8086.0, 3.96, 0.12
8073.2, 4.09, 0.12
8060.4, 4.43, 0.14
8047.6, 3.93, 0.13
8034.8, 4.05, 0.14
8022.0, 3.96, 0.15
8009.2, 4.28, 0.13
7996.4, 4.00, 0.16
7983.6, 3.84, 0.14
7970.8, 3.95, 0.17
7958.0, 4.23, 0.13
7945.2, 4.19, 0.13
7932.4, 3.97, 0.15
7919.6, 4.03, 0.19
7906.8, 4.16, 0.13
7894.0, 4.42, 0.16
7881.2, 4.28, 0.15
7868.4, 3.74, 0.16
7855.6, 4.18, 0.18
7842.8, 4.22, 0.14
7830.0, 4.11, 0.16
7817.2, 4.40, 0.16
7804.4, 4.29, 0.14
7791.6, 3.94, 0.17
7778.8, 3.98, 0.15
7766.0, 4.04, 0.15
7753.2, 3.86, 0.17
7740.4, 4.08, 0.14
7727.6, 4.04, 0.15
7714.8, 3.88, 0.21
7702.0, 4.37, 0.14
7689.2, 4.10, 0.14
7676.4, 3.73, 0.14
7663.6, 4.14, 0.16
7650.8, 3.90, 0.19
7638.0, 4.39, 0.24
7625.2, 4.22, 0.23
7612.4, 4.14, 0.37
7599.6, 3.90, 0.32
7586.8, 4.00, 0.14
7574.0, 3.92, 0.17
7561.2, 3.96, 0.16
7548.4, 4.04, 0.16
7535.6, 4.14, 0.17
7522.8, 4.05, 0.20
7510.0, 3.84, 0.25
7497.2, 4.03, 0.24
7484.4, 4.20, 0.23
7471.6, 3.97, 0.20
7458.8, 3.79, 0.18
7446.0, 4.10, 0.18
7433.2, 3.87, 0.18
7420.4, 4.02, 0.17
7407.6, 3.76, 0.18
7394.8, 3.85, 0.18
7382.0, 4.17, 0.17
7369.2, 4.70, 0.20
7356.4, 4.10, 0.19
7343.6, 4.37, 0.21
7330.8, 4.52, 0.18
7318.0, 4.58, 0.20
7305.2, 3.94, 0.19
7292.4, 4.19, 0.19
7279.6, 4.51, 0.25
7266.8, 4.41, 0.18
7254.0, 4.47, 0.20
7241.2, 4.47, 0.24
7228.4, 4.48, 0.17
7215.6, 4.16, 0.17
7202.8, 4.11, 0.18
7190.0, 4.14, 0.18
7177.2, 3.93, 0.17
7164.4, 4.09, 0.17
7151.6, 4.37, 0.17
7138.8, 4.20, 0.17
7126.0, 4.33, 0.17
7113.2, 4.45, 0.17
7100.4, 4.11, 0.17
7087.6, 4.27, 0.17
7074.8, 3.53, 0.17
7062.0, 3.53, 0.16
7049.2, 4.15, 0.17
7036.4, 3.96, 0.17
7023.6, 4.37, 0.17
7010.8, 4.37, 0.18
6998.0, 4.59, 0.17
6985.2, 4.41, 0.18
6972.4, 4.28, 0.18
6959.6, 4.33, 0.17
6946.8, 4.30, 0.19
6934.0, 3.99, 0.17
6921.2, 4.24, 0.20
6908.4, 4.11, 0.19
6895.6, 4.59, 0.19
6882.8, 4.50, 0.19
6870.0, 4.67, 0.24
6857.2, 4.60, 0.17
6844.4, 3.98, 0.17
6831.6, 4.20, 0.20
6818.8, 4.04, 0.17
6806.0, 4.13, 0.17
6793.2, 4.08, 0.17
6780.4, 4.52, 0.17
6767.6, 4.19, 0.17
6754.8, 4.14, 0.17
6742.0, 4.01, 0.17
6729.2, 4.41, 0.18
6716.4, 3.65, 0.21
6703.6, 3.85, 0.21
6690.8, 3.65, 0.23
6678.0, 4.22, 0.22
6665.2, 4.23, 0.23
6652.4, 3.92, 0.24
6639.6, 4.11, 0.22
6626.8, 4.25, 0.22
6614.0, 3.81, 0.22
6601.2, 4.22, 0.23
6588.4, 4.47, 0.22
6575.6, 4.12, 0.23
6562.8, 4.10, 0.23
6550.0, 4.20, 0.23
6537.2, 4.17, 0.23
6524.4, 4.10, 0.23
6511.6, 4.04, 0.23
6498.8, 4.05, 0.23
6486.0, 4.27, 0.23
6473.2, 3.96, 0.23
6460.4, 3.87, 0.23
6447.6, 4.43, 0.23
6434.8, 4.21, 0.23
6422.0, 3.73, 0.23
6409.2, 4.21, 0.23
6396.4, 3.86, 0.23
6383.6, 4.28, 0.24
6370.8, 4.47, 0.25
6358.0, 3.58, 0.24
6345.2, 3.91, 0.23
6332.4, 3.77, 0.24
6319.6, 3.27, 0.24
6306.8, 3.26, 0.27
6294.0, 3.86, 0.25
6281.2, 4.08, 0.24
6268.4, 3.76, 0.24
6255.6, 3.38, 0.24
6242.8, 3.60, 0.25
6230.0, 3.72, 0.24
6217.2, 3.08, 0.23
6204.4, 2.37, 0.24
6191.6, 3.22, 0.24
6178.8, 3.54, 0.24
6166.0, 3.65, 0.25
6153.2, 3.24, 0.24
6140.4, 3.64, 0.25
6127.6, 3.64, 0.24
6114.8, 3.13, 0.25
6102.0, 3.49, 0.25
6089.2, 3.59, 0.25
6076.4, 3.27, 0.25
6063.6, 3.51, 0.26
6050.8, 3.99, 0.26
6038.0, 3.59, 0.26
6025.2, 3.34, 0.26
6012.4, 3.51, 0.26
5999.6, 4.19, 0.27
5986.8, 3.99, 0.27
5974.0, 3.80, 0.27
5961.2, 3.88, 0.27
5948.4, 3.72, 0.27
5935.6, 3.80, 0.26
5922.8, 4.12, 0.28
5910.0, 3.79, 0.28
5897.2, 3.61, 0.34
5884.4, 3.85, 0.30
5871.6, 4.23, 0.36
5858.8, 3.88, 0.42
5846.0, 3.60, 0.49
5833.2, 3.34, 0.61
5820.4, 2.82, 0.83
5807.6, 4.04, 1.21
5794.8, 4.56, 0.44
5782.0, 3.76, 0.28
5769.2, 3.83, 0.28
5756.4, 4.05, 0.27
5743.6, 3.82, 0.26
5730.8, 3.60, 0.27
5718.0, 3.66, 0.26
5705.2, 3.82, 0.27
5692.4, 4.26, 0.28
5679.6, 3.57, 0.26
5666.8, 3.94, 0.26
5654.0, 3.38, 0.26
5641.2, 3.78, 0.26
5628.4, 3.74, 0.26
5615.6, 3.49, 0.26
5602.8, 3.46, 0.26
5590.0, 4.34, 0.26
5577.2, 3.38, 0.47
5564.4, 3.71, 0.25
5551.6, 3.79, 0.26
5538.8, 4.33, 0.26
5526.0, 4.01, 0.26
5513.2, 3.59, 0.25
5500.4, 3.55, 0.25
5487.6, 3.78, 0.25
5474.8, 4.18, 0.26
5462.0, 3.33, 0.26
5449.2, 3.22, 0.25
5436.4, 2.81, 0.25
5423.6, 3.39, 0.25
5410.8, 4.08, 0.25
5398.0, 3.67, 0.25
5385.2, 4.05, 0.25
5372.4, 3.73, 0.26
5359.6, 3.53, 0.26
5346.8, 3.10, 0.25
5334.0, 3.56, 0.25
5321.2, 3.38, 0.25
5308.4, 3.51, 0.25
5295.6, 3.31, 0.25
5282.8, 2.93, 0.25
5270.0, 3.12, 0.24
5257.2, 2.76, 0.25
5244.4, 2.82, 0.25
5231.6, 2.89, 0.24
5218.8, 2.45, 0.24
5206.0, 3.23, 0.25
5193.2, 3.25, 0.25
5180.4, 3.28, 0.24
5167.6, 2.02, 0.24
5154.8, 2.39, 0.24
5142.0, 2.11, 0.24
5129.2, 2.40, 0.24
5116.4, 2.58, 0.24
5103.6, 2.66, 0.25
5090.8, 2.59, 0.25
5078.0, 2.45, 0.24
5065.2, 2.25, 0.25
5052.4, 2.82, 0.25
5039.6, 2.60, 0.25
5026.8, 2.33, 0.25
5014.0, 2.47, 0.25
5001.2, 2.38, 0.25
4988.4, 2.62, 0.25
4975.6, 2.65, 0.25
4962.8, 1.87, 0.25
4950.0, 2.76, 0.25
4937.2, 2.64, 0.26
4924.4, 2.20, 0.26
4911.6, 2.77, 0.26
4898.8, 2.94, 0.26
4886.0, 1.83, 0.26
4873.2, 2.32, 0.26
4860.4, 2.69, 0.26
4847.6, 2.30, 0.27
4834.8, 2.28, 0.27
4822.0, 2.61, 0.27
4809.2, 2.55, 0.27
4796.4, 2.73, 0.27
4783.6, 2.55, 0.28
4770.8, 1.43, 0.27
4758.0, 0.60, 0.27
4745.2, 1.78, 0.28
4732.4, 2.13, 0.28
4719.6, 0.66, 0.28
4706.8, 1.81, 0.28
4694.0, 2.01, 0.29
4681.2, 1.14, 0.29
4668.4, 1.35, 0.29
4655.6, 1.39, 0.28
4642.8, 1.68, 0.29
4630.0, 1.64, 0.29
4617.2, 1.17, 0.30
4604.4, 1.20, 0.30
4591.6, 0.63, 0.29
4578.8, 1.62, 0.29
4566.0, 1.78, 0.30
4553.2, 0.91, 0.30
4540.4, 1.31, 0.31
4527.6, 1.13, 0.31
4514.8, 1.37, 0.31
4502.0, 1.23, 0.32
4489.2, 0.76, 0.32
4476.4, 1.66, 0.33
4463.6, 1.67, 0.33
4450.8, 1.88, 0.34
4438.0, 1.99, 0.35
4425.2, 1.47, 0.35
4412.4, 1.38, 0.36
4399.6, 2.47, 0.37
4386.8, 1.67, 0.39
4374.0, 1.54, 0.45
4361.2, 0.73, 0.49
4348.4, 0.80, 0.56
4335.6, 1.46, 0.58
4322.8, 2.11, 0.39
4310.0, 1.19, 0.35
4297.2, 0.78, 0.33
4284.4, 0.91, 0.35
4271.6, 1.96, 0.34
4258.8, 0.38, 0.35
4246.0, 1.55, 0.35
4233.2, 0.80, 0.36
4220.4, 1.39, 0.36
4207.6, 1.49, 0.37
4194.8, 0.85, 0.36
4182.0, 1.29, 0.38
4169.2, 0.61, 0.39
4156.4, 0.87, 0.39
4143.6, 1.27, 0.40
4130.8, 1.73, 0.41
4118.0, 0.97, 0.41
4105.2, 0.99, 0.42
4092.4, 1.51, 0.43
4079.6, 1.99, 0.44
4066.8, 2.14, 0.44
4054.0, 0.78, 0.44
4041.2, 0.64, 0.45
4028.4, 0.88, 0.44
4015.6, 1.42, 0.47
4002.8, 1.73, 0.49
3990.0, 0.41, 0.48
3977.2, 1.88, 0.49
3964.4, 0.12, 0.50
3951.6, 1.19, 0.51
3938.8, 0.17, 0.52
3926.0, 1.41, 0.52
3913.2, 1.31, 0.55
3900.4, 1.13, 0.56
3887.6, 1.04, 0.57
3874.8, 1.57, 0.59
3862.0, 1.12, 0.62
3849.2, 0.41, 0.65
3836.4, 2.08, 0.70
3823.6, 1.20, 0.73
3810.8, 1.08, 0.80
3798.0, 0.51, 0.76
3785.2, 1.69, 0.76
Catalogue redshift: 0.200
